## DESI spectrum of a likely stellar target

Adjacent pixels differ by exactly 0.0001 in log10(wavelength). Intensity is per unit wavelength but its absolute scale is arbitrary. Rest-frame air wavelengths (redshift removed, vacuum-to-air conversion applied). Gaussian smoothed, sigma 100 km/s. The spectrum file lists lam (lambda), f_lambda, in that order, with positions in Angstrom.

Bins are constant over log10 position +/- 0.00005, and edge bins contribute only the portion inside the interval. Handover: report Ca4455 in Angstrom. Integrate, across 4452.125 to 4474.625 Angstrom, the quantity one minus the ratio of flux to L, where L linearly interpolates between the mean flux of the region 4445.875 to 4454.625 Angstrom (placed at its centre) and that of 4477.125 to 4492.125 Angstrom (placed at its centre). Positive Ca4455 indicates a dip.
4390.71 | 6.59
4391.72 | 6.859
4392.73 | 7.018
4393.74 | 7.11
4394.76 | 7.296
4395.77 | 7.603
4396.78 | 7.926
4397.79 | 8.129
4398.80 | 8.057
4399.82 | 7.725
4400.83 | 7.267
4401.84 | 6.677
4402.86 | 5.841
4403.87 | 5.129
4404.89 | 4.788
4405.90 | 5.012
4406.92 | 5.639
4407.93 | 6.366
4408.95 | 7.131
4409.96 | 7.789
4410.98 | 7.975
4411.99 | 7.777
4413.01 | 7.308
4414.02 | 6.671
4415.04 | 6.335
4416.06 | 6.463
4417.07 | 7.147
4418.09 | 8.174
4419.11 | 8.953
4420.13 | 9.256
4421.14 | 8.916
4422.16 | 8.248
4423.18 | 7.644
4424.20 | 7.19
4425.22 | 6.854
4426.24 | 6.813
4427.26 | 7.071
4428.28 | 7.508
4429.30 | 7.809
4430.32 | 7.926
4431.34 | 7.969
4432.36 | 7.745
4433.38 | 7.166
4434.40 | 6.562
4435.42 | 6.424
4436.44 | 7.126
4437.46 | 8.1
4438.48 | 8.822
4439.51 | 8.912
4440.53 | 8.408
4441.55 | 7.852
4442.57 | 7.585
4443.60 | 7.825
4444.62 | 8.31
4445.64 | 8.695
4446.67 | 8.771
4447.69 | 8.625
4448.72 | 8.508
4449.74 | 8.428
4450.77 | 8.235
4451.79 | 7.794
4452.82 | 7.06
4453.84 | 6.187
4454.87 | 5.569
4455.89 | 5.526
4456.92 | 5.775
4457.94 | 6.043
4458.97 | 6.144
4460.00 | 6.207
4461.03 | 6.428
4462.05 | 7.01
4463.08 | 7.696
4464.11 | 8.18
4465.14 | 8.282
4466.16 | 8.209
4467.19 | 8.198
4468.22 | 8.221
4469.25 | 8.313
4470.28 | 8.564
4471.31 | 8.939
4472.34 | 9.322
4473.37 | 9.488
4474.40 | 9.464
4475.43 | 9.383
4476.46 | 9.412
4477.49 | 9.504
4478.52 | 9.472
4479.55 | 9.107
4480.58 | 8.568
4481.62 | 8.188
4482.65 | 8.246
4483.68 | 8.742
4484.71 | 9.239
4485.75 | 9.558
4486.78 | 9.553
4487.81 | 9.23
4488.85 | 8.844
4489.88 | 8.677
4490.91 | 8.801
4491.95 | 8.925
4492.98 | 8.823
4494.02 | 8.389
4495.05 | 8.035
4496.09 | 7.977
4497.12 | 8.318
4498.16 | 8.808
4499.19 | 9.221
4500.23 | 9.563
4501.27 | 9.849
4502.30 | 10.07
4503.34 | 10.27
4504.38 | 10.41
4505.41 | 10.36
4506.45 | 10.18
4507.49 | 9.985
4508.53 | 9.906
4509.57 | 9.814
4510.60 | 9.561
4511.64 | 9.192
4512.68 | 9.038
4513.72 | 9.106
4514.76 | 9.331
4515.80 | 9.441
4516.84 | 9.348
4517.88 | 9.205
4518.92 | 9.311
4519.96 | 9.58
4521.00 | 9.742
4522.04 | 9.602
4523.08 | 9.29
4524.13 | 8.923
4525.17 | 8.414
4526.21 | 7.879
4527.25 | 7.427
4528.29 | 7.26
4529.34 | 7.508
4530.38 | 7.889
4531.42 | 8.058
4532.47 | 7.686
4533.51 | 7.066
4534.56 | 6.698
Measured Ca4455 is 2.33 Angstrom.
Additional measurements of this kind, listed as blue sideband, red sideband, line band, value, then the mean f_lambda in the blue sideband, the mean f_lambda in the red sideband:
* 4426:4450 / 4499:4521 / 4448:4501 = 3.29 Angstrom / 7.88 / 9.66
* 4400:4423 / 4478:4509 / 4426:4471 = 2.41 Angstrom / 7.06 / 9.18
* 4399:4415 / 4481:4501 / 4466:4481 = -1.10 Angstrom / 6.62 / 8.8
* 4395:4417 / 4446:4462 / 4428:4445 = -1.95 Angstrom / 6.85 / 7.03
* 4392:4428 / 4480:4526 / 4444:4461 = 1.82 Angstrom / 7.18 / 9.21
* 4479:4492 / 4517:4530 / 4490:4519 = -1.75 Angstrom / 8.9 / 8.69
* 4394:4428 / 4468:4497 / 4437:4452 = -0.66 Angstrom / 7.19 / 8.89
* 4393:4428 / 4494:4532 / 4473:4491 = -1.21 Angstrom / 7.19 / 9.09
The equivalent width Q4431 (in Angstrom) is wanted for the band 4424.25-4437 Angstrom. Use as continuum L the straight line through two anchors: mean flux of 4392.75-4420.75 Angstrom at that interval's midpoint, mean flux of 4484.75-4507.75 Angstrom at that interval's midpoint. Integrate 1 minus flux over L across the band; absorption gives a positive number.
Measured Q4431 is 0.7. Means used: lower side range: 7.1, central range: 7.25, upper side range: 9.26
